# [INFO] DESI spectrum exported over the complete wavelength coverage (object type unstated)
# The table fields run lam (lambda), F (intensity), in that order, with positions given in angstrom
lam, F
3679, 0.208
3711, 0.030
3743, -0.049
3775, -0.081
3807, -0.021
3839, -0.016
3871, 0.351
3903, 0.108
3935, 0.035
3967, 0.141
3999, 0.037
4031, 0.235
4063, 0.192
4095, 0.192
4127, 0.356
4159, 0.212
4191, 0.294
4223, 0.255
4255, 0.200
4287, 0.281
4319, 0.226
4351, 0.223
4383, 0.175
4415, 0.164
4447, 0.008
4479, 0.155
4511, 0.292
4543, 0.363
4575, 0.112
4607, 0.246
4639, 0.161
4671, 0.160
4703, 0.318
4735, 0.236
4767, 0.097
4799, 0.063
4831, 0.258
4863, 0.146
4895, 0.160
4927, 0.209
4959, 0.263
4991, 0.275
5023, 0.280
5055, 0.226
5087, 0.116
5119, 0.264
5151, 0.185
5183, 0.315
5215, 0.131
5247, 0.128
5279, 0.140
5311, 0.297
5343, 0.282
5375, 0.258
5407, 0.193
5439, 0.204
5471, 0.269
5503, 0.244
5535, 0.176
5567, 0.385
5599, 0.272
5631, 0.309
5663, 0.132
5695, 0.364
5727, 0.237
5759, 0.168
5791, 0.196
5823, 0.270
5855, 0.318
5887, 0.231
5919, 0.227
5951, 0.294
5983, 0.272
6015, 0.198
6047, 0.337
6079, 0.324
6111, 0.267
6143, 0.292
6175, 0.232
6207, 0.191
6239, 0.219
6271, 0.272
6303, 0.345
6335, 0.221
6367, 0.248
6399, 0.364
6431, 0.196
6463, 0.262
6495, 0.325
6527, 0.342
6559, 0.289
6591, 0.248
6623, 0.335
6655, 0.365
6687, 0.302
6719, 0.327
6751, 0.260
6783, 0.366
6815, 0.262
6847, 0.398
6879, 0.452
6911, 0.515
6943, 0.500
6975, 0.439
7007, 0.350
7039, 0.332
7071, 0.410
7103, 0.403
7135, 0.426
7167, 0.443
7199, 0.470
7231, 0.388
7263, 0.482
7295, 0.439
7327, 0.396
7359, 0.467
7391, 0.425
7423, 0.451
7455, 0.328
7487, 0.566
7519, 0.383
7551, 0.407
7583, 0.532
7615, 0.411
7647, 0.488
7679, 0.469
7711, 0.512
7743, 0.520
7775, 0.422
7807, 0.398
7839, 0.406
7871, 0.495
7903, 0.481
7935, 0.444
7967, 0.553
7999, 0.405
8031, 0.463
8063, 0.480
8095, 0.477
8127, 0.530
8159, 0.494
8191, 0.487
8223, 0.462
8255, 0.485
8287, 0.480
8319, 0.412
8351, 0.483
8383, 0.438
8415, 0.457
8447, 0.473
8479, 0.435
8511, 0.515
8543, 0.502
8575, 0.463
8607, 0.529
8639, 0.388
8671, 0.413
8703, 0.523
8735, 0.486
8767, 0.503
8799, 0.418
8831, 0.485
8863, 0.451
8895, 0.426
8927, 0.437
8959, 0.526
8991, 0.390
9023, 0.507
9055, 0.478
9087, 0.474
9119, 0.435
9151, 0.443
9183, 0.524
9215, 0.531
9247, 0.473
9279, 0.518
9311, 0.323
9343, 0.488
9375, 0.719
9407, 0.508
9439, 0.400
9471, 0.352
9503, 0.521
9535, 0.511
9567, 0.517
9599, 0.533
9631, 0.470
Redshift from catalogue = 0.716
